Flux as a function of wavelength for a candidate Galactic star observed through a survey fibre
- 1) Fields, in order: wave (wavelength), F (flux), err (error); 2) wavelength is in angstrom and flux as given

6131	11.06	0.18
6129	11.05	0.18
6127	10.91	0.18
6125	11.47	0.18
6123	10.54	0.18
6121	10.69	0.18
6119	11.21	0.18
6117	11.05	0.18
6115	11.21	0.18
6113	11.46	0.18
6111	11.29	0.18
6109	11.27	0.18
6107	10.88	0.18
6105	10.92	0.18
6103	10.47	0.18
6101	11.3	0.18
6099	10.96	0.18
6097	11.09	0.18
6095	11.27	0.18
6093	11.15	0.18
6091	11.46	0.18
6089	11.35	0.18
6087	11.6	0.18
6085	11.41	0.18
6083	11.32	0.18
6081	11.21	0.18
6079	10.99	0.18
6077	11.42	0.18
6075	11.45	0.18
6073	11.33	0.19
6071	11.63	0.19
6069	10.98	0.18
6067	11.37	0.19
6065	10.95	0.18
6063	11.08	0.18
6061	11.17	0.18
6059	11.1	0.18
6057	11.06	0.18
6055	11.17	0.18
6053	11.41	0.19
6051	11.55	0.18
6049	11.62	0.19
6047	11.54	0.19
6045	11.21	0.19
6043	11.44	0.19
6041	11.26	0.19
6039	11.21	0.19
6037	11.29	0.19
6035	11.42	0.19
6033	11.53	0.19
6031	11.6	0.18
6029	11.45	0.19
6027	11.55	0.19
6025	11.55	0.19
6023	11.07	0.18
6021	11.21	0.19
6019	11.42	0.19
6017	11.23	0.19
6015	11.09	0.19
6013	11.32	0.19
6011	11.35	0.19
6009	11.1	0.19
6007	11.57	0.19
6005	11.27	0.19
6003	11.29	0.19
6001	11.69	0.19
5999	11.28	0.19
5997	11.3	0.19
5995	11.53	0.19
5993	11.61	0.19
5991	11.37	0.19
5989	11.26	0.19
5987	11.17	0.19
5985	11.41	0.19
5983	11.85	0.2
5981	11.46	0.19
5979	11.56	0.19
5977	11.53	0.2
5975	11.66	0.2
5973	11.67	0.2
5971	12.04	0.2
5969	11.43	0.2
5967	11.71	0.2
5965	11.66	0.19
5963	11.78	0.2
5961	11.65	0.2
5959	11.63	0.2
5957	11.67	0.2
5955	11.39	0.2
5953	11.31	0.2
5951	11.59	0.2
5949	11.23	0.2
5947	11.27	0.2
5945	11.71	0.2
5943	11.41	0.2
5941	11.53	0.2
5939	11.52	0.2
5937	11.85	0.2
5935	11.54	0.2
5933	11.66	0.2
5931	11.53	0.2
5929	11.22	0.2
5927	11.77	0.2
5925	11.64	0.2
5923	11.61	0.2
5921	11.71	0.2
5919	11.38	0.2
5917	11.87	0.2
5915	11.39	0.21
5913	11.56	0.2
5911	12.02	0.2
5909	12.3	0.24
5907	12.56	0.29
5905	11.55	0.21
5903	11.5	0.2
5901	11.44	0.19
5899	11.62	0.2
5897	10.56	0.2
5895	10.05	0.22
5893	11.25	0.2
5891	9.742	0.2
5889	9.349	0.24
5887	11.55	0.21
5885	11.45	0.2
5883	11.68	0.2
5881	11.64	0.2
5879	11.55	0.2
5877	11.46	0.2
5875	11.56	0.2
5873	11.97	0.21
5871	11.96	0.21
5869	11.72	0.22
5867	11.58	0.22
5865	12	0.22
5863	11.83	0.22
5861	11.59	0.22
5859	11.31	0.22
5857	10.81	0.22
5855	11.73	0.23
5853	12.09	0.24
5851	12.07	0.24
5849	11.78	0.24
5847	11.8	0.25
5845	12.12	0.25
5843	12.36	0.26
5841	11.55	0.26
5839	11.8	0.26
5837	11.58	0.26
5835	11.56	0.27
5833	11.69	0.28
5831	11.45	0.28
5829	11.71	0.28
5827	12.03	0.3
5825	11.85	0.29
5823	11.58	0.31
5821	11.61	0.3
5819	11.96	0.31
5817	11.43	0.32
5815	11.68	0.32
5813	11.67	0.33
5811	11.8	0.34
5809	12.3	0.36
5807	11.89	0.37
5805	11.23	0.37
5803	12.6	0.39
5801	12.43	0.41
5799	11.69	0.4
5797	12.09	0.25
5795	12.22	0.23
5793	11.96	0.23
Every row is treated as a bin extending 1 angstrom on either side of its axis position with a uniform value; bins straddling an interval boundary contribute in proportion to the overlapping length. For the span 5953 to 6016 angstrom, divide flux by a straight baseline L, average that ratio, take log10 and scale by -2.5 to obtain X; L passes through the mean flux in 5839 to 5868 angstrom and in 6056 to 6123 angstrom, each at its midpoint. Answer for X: -0.005 mag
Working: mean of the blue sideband 11.8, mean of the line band 11.5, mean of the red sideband 11.2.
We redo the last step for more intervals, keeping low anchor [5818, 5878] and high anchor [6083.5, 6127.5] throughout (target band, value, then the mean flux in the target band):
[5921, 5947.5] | 0.00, 11.6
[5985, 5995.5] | 0.00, 11.4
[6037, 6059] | -0.01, 11.3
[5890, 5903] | 0.08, 10.8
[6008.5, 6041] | 0.00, 11.3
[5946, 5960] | 0.00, 11.4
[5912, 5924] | 0.00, 11.6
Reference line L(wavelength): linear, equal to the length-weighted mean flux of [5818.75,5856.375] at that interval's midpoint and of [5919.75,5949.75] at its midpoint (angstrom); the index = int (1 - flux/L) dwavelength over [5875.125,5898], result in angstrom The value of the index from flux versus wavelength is 1.40 angstrom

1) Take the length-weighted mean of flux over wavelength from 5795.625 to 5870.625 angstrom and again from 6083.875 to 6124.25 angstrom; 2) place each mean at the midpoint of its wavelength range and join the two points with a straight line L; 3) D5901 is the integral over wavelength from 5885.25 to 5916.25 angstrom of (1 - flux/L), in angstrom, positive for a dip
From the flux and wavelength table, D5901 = 1.0 angstrom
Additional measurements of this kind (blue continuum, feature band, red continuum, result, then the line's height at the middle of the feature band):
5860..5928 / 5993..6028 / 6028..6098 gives 0.1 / 11.4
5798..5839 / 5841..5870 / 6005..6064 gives -0.1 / 11.7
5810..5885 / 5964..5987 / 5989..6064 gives -0.3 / 11.5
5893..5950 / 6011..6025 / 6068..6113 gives 0.1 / 11.4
